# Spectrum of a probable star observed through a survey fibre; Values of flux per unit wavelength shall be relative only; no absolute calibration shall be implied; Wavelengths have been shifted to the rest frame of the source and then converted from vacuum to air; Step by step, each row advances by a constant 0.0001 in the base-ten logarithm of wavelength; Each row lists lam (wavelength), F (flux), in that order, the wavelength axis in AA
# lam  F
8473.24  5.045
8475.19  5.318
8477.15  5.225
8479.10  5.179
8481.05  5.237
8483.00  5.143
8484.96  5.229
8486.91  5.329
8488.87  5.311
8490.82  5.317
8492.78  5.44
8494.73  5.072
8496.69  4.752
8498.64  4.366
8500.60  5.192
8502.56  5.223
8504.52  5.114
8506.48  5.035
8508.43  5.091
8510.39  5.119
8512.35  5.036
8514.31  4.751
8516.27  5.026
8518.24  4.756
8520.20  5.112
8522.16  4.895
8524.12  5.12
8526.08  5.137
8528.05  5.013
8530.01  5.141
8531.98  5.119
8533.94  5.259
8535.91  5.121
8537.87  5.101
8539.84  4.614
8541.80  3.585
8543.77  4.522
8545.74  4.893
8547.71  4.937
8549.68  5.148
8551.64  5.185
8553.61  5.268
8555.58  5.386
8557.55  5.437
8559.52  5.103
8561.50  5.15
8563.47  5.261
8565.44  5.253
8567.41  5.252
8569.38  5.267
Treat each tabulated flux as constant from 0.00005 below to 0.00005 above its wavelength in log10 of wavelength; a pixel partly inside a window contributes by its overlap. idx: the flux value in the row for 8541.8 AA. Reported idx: 3.585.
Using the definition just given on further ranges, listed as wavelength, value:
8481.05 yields 5.237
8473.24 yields 5.045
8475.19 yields 5.318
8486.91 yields 5.329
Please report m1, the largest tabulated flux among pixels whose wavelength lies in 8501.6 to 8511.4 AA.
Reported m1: 5.223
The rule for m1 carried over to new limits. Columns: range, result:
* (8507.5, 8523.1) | 5.119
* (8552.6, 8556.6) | 5.386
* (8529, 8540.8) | 5.259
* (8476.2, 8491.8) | 5.329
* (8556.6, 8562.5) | 5.437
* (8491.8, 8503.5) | 5.44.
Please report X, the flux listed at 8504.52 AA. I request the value 5.114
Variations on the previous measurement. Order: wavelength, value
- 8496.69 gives 4.752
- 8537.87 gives 5.101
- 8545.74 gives 4.893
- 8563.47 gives 5.261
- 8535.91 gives 5.121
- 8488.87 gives 5.311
